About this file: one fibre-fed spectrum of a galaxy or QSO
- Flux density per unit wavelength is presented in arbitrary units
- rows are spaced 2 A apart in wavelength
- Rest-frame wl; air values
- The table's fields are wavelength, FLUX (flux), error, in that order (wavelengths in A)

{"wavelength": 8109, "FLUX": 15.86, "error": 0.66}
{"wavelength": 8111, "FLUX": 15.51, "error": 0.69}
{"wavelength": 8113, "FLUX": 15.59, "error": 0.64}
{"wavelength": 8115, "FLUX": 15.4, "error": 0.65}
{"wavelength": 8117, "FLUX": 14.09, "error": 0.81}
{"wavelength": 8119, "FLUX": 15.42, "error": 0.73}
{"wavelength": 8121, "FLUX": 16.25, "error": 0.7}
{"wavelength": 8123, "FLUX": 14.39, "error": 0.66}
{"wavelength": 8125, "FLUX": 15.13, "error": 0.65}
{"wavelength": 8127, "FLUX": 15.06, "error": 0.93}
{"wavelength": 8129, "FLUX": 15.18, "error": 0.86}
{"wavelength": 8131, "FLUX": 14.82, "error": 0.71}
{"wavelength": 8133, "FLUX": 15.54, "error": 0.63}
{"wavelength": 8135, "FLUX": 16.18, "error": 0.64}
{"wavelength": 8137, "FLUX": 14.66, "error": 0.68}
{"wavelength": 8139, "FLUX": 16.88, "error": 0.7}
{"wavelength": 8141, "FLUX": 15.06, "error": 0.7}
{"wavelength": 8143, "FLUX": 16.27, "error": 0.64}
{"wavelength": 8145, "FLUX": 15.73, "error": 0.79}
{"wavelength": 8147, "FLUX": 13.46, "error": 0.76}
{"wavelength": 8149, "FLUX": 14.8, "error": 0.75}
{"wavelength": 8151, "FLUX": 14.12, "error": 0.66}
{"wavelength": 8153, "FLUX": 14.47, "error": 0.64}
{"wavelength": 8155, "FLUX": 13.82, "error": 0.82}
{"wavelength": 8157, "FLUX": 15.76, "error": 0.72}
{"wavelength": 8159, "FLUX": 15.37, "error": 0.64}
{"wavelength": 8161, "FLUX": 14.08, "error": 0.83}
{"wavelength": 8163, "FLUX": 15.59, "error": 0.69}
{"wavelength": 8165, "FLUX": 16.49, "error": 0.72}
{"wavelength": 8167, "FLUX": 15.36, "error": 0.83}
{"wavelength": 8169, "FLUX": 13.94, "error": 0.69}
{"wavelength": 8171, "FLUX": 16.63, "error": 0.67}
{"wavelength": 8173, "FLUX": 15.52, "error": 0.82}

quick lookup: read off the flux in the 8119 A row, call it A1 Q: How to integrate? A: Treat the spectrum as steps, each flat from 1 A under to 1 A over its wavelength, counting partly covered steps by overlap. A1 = 15.42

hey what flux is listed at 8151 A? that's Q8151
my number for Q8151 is 14.12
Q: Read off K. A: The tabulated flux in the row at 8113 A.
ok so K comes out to 15.59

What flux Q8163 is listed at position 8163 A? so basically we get 15.59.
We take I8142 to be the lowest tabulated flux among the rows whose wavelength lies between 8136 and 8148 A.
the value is 13.46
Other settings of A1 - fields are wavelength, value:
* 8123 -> 14.39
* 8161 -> 14.08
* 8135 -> 16.18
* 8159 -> 15.37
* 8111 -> 15.51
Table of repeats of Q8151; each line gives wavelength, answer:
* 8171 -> 16.63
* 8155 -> 13.82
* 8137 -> 14.66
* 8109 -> 15.86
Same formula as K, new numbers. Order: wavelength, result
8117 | 14.09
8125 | 15.13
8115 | 15.4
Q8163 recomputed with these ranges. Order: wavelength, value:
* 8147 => 13.46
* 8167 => 15.36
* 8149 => 14.8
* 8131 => 14.82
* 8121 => 16.25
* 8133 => 15.54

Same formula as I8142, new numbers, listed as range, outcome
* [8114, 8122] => 14.09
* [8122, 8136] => 14.39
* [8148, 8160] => 13.82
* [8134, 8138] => 14.66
